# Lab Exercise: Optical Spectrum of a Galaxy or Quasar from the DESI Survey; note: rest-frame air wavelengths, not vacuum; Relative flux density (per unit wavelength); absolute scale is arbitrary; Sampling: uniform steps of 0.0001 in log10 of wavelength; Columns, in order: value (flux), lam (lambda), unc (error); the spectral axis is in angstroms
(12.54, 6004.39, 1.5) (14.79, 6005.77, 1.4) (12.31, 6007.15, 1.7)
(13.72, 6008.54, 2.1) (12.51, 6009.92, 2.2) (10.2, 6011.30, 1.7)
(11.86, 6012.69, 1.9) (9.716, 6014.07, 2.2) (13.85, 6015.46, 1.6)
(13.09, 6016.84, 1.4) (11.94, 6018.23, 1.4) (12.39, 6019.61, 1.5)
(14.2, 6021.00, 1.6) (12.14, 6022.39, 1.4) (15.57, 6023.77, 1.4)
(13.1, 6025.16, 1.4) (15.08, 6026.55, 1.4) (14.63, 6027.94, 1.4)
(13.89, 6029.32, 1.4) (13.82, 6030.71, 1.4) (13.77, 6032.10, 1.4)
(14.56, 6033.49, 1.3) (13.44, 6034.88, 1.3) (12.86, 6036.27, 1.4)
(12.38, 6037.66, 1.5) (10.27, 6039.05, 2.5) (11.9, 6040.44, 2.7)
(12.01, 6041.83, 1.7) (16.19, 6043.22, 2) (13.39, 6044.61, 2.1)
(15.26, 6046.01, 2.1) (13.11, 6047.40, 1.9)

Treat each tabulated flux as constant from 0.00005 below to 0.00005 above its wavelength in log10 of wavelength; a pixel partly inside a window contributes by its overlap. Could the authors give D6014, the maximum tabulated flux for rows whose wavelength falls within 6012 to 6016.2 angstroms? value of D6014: 13.85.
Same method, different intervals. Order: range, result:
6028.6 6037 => 14.56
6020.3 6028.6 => 15.57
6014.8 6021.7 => 14.2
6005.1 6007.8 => 14.79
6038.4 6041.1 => 11.9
